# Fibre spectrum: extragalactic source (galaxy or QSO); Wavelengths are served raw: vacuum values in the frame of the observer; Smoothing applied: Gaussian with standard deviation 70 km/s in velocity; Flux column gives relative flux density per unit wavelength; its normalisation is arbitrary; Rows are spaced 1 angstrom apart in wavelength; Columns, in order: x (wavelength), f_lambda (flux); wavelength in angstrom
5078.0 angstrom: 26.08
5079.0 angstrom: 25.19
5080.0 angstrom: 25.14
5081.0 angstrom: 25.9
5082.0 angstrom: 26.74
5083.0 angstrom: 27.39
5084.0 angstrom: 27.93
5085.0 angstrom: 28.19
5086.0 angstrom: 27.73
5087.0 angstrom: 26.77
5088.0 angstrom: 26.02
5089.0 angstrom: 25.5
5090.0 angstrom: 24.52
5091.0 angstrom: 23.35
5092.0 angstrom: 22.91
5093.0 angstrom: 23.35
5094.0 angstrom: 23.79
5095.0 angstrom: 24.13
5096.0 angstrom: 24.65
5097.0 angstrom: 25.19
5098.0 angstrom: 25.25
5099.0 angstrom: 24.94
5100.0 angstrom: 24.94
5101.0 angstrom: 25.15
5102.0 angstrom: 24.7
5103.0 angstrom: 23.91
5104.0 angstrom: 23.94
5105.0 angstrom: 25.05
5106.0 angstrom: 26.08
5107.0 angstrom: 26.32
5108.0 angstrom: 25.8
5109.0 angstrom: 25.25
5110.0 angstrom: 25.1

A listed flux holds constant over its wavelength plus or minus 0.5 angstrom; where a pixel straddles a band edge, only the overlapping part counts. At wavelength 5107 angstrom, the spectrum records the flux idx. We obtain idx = 26.32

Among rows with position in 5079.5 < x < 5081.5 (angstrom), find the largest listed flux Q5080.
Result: 25.9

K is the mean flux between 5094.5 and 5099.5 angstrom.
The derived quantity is 24.8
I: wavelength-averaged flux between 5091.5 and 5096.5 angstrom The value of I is 23.8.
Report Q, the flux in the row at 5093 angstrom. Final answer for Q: 23.35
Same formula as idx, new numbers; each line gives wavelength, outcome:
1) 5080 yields 25.14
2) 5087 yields 26.77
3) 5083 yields 27.39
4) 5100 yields 24.94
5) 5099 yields 24.94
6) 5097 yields 25.19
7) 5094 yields 23.79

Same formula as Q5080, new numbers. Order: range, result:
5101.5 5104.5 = 24.7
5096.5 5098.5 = 25.25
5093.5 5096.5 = 24.65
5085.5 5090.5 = 27.73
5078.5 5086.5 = 28.19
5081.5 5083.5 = 27.39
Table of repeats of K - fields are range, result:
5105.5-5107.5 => 26.2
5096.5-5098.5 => 25.2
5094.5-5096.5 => 24.4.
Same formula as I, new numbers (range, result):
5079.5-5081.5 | 25.5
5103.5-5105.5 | 24.5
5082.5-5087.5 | 27.6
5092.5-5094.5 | 23.6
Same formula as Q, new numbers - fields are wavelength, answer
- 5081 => 25.9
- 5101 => 25.15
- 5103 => 23.91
